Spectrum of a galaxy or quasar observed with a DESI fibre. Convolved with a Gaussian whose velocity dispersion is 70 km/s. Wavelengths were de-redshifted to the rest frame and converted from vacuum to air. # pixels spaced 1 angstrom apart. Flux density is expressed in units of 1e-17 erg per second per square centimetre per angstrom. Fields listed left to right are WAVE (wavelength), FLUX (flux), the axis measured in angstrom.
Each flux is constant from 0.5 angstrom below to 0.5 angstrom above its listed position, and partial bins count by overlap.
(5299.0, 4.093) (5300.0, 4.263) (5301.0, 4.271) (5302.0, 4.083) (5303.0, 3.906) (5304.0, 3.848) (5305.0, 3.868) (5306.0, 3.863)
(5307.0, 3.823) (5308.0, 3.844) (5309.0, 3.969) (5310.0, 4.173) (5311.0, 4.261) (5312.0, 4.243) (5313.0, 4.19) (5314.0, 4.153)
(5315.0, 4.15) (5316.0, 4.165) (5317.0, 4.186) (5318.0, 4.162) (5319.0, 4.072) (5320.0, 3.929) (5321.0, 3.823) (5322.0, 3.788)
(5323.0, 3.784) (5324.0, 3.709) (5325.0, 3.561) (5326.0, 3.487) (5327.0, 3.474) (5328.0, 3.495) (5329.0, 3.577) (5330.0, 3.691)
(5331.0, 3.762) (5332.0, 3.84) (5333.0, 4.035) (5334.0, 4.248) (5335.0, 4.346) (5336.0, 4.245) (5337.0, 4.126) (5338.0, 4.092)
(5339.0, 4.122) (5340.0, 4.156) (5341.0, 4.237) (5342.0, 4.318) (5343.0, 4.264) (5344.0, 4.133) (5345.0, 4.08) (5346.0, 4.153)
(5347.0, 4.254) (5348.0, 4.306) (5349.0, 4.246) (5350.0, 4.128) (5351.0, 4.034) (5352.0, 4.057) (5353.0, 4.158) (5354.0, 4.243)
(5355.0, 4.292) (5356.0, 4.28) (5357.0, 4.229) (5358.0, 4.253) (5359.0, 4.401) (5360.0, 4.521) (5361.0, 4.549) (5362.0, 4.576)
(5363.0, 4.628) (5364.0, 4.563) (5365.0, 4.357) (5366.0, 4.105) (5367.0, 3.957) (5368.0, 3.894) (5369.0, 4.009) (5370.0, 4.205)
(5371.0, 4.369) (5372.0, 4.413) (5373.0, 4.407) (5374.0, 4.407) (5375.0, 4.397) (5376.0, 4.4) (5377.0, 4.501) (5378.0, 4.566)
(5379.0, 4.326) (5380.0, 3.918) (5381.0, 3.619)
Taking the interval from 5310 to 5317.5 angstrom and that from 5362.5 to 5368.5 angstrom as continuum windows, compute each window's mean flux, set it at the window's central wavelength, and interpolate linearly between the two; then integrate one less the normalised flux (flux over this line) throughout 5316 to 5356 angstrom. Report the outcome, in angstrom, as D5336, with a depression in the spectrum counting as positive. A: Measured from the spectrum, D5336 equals 1.9 angstrom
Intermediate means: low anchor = 4.19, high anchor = 4.25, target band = 4.02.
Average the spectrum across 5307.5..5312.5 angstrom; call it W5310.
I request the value 4.1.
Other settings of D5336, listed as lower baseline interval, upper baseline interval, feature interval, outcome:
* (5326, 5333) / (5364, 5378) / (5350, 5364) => -0.9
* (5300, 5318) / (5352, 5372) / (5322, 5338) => 1.2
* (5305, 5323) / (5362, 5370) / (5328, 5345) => 0.3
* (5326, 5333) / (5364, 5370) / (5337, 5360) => -1.9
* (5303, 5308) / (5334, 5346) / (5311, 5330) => 0.5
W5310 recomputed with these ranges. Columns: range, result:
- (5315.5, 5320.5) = 4.1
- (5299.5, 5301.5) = 4.27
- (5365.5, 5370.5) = 4.03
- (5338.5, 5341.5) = 4.17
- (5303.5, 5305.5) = 3.86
